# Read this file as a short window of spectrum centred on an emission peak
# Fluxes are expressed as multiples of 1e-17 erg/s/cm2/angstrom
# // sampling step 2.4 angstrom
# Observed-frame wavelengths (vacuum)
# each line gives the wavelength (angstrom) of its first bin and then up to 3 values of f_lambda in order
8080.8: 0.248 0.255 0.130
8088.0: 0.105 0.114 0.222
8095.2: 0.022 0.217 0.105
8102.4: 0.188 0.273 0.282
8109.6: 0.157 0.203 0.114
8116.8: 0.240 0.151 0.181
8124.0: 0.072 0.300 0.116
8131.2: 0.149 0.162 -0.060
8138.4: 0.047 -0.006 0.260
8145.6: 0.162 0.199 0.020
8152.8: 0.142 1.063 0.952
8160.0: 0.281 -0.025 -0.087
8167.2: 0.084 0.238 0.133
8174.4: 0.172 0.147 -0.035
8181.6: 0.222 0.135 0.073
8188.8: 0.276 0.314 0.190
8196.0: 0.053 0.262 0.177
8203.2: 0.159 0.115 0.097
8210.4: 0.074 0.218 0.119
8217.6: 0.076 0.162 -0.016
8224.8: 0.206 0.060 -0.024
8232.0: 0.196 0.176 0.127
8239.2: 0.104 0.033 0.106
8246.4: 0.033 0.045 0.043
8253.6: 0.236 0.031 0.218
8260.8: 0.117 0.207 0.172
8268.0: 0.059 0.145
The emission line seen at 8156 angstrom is H-gamma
